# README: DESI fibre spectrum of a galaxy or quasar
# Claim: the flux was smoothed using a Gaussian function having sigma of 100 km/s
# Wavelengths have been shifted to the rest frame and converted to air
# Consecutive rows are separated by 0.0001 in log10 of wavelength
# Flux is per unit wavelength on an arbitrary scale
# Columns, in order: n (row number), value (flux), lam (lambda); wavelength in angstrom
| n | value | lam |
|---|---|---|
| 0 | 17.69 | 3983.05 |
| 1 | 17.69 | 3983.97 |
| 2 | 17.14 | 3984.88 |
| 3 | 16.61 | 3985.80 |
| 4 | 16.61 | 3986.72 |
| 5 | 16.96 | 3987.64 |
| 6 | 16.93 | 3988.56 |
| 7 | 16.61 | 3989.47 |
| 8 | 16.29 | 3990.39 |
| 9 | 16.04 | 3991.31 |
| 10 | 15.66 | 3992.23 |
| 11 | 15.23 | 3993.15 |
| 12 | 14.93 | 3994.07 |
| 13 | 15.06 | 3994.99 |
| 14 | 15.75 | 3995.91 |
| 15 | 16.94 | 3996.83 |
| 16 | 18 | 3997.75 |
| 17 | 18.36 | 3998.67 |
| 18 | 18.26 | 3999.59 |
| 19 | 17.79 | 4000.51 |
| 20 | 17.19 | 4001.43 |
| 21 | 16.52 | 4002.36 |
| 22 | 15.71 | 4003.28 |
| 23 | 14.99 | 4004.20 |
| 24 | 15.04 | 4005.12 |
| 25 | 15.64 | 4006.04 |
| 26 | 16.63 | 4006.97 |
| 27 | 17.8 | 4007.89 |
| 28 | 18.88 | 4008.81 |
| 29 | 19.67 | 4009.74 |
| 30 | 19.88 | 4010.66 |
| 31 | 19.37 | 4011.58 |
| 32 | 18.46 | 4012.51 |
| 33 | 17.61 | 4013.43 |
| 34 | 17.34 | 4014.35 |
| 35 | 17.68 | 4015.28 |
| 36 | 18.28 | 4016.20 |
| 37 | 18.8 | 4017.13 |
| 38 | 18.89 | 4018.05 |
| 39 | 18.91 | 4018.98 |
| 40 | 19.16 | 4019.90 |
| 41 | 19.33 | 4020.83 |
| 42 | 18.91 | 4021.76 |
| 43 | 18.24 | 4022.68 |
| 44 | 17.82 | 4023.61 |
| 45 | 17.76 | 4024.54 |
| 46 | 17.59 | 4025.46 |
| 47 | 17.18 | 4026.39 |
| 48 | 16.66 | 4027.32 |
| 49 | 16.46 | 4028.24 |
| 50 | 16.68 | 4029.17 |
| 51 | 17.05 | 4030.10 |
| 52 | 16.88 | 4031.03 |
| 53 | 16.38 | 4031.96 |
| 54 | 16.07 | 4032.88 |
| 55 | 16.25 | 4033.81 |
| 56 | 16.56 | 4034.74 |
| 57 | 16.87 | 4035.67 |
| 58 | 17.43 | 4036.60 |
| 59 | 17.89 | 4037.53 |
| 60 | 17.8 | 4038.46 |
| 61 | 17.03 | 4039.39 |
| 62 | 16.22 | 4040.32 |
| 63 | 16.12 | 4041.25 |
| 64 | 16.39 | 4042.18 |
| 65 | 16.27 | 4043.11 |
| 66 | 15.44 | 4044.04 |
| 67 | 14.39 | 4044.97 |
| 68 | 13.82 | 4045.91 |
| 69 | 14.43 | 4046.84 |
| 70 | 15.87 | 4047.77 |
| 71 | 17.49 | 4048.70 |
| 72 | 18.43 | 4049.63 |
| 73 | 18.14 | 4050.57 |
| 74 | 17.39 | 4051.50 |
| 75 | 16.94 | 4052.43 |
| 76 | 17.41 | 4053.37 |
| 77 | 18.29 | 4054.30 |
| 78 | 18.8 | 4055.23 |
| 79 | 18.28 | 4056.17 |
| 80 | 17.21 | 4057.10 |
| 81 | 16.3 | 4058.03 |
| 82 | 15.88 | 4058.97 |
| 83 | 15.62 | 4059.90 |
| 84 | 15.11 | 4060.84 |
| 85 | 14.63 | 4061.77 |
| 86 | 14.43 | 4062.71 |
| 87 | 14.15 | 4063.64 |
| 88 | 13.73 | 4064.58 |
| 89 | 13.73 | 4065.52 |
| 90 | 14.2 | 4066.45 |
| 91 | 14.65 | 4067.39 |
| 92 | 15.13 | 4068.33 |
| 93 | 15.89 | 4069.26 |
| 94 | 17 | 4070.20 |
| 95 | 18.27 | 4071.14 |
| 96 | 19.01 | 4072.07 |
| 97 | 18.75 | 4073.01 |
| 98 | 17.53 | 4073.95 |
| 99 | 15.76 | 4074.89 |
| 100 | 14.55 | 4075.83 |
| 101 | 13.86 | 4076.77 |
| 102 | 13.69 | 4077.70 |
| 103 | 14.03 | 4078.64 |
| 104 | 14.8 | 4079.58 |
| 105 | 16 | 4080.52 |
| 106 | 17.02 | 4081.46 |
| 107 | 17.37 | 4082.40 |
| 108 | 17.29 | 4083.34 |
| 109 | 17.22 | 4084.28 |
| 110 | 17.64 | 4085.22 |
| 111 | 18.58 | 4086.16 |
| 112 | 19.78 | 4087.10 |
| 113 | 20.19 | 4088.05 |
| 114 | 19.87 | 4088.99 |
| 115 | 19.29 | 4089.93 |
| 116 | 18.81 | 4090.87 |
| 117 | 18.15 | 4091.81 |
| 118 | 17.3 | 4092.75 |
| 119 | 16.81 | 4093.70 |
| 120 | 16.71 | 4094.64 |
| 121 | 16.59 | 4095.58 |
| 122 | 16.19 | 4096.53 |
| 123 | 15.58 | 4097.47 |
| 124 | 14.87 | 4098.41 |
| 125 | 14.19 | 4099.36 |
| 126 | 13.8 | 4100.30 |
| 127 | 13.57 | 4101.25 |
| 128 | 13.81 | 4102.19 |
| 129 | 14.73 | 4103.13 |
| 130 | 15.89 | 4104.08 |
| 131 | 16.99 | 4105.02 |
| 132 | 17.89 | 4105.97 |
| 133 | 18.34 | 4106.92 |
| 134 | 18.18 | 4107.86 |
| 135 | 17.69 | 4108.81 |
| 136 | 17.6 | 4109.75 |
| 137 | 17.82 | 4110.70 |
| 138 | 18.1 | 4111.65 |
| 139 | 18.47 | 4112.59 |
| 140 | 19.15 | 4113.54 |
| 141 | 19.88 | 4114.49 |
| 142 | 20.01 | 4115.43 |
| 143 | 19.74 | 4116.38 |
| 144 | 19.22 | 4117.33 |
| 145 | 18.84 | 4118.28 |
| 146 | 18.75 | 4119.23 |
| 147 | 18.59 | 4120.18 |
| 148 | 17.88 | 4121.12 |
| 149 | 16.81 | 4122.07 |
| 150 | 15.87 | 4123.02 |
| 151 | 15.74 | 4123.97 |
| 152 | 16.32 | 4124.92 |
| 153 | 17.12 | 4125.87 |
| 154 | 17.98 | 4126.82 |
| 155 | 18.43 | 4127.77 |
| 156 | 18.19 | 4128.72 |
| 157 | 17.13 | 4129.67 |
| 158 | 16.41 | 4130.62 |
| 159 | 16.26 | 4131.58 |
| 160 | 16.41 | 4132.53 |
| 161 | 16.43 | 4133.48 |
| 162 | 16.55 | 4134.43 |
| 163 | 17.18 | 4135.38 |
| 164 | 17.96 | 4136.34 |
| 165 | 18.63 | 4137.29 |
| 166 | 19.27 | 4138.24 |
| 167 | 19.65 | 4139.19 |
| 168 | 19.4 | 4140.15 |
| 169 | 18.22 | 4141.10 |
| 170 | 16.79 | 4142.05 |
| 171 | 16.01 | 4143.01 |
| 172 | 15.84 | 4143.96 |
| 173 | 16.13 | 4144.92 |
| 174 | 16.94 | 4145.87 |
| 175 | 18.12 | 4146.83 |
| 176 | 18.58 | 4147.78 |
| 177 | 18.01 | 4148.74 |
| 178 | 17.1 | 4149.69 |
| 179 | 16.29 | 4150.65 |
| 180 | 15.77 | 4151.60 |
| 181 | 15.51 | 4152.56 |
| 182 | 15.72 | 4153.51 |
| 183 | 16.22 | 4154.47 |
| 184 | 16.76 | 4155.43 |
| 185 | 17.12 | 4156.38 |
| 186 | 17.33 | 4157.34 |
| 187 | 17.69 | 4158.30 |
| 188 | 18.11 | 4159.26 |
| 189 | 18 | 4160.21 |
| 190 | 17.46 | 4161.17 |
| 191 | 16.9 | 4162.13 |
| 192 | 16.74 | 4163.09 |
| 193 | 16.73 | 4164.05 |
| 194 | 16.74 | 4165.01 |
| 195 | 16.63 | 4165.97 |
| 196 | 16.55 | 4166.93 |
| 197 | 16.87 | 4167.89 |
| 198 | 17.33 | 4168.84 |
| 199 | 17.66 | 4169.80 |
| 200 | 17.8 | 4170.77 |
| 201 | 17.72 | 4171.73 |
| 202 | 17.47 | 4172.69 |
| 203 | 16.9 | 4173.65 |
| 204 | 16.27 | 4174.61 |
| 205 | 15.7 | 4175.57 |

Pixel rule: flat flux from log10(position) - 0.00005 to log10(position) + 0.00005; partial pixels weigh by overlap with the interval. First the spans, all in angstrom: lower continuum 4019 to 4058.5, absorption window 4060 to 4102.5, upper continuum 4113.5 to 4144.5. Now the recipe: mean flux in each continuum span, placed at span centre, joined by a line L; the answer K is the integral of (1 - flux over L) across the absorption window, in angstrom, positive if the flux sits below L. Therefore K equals 2.9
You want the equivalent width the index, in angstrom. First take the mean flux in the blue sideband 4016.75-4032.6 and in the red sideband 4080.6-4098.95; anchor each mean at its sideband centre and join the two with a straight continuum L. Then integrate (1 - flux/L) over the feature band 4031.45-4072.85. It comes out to 3.2 angstrom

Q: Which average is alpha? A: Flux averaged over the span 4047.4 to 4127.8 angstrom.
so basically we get 16.9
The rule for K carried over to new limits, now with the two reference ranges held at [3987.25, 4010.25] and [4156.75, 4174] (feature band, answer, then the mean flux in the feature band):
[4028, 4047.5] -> 0.6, 16.3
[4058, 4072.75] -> 1.2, 15.5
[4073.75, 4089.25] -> 0.2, 16.7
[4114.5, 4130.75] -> -0.8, 17.9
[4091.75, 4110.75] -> 0.9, 16.2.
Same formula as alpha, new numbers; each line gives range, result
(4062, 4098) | 16.6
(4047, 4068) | 16.2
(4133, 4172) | 17.2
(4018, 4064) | 16.9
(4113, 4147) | 17.7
